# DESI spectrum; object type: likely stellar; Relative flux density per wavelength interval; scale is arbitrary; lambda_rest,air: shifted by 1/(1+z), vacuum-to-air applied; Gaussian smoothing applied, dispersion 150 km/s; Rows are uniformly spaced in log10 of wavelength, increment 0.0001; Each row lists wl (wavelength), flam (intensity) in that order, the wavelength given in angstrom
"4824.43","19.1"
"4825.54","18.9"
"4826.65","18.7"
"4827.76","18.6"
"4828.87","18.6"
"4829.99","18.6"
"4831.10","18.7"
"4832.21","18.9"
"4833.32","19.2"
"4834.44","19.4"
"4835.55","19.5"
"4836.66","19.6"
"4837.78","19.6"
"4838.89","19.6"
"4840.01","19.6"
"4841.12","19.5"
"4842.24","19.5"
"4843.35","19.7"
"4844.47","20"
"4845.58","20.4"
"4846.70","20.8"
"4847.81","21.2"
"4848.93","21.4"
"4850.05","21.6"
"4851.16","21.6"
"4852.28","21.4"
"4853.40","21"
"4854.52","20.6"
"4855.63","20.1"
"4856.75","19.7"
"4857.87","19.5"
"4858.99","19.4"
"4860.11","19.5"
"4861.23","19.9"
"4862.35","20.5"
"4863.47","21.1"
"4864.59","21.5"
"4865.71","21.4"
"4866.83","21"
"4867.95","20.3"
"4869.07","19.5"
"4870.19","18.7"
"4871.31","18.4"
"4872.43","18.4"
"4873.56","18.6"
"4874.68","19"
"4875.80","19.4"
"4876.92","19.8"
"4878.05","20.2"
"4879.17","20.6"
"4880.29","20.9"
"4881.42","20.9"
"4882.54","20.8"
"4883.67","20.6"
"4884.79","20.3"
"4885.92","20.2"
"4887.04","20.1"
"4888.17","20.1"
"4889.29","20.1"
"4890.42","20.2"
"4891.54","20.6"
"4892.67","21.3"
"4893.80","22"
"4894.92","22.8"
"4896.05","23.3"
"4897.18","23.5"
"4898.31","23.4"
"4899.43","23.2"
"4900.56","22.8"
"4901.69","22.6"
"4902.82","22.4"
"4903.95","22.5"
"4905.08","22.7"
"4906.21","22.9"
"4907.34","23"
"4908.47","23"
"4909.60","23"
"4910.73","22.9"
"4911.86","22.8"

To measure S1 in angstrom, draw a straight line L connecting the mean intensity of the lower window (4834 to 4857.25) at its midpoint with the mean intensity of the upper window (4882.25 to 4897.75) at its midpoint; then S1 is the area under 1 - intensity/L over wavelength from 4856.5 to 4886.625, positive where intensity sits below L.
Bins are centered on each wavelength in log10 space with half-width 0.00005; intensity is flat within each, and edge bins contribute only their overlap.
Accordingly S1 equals 1.12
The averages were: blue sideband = 20.3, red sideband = 21.1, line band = 20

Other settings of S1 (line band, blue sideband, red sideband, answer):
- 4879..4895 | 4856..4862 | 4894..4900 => 1.1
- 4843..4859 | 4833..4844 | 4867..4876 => -1.0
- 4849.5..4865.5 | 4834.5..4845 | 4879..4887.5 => -0.4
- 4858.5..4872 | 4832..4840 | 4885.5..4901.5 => 0.3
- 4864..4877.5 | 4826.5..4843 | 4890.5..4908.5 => 0.9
